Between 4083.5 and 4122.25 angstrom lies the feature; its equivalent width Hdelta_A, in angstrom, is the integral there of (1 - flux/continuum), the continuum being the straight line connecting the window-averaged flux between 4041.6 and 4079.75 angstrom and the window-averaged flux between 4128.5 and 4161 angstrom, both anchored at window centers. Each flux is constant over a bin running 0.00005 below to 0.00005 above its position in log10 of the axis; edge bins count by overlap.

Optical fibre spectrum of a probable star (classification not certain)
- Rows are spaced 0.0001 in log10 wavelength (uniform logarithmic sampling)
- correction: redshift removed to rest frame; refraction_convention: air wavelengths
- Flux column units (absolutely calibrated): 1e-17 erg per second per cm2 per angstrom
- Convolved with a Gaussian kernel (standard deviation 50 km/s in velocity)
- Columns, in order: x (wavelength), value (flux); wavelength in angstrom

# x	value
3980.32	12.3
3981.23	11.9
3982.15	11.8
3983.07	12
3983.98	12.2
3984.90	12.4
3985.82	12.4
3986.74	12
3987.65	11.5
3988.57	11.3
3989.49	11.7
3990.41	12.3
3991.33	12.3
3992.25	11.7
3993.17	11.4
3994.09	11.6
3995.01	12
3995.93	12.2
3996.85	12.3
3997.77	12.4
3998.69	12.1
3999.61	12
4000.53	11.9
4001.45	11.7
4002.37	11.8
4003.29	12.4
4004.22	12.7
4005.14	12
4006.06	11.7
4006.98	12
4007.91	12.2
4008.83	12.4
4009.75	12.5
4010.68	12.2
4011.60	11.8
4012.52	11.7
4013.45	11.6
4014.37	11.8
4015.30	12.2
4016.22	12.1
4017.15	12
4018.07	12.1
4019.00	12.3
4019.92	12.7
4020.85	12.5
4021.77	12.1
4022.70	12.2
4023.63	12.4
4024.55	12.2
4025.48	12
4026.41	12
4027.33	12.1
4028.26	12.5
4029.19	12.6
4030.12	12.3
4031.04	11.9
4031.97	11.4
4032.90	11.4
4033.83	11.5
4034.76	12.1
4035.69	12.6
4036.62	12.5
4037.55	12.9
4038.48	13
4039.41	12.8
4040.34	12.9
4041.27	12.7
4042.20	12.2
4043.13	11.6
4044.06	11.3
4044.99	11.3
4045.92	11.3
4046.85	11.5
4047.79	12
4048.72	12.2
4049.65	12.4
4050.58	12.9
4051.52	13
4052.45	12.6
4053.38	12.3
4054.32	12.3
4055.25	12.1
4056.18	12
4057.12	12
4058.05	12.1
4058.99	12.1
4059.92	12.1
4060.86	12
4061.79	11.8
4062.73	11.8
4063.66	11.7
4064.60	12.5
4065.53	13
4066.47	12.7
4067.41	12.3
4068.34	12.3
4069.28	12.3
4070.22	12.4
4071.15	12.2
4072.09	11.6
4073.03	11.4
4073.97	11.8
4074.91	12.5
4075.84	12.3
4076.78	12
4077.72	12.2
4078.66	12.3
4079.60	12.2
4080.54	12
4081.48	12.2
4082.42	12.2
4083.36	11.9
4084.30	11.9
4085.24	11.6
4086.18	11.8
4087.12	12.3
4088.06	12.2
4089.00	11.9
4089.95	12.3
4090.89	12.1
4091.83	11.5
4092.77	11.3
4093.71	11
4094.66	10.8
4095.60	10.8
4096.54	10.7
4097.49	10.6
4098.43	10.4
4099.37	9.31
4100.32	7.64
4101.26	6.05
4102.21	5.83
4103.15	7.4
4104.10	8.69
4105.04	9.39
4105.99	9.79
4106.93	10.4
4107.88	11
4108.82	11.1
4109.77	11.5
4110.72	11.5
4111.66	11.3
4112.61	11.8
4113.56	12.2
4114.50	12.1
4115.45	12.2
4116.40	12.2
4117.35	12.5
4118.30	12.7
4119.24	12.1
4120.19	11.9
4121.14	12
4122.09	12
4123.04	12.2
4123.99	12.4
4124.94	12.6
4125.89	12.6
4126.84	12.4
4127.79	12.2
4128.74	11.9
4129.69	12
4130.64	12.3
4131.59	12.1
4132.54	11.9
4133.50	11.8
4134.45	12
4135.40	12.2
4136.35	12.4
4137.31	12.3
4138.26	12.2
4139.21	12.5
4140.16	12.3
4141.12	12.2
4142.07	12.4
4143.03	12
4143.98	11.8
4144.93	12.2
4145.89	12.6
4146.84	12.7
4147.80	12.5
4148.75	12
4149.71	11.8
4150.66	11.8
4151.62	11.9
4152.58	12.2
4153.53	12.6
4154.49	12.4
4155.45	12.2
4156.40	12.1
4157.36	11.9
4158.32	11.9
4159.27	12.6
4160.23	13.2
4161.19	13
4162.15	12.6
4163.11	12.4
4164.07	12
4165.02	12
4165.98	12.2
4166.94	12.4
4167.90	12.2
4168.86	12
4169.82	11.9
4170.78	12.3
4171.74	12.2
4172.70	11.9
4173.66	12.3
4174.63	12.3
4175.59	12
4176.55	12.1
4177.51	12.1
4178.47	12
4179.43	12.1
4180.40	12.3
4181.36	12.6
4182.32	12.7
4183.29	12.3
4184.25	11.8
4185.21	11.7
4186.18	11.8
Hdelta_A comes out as 4.0 angstrom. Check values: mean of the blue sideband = 12.1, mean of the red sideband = 12.2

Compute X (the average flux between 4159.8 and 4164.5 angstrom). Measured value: 12.6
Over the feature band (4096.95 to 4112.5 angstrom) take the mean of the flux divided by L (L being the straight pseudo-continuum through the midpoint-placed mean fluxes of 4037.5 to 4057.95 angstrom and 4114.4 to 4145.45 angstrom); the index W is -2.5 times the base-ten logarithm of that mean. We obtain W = 0.27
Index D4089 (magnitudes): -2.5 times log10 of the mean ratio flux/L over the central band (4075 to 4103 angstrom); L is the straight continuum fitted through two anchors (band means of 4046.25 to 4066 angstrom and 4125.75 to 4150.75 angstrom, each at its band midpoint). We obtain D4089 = 0.11 mag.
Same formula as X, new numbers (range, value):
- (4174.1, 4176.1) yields 12.1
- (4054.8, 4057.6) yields 12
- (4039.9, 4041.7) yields 12.8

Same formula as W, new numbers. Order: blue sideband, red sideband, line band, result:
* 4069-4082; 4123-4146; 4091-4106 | 0.266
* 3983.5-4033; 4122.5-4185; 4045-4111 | 0.065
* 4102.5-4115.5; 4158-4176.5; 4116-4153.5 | -0.079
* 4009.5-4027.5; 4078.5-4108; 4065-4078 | -0.107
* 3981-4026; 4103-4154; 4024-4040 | -0.020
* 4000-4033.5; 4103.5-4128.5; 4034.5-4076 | -0.027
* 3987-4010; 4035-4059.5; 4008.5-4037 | 0.001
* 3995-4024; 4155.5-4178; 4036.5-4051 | -0.006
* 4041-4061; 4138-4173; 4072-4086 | 0.011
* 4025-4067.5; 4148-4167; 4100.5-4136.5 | 0.087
